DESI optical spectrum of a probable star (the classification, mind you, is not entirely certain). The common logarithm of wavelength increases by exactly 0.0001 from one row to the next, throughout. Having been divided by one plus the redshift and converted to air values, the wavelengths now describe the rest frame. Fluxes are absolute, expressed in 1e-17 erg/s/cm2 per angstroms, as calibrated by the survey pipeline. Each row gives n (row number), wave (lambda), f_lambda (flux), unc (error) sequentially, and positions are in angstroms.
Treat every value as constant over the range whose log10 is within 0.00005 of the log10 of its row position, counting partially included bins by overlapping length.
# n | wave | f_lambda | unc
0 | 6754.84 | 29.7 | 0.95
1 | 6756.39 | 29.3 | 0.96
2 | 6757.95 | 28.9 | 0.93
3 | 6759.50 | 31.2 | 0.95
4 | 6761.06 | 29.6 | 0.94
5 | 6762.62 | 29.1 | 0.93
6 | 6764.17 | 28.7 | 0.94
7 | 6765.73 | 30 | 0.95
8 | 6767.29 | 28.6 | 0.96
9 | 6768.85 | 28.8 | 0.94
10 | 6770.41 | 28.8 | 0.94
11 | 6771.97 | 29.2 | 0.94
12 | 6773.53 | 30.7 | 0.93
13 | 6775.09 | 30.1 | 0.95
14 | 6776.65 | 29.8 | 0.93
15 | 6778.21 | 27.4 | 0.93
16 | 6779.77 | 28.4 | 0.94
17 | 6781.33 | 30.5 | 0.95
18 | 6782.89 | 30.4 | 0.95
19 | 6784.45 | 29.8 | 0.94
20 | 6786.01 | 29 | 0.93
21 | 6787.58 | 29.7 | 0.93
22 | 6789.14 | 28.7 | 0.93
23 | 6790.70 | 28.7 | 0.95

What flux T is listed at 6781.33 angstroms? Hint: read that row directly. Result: 30.5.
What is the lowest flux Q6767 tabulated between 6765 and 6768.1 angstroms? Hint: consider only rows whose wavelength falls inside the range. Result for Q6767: 28.6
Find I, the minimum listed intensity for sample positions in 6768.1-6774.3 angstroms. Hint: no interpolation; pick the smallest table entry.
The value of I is 28.8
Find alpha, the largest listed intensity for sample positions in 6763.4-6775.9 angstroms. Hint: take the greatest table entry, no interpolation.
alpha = 30.7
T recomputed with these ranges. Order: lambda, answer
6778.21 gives 27.4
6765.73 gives 30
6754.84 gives 29.7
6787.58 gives 29.7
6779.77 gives 28.4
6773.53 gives 30.7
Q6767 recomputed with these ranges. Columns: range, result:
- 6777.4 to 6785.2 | 27.4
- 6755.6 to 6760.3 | 28.9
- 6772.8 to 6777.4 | 29.8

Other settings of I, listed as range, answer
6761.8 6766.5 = 28.7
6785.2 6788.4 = 29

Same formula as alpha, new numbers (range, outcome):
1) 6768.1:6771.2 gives 28.8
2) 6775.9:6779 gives 29.8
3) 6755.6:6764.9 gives 31.2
